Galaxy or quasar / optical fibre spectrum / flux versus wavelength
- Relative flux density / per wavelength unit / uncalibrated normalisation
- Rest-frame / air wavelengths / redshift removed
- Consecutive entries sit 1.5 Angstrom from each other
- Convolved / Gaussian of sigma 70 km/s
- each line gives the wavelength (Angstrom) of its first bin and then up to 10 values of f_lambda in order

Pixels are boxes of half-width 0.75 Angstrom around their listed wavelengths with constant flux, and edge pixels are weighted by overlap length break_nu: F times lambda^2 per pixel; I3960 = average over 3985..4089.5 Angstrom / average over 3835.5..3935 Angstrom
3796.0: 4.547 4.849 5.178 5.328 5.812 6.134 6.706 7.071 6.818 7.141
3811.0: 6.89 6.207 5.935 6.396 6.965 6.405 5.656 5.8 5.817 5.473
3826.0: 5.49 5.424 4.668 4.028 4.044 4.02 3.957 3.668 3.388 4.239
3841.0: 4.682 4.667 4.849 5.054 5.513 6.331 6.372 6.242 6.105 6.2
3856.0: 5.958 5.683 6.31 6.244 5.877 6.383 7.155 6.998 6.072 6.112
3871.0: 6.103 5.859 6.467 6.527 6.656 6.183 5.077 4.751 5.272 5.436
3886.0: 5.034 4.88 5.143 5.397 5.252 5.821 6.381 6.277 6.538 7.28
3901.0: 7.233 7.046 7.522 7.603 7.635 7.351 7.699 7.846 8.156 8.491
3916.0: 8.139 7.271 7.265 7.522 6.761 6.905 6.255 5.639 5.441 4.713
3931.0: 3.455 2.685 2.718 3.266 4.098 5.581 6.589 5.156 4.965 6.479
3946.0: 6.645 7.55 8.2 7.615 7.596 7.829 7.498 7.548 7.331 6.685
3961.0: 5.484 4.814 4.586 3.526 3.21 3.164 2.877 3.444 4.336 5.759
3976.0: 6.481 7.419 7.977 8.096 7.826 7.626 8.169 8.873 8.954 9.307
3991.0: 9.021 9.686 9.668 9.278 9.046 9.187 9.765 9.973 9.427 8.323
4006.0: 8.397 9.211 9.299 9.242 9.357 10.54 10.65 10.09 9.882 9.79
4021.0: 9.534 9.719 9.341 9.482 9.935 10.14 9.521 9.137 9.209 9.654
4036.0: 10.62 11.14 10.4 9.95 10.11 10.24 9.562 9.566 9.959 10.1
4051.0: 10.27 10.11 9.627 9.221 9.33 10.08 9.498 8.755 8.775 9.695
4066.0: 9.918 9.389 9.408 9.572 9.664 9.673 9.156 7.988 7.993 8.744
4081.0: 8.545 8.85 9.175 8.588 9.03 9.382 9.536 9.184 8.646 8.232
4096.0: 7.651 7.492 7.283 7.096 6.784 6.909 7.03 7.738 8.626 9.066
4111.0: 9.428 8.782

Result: 1.7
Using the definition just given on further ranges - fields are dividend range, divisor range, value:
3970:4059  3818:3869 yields 1.83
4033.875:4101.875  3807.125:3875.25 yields 1.82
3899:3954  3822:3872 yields 1.24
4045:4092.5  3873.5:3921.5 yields 1.54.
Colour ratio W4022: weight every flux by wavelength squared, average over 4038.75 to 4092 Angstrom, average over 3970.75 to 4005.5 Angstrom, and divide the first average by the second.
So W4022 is 1.2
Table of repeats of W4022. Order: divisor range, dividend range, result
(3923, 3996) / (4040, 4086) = 1.58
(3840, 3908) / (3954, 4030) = 1.41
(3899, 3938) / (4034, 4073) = 1.65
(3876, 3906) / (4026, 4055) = 1.78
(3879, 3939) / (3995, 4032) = 1.66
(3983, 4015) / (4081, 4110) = 0.94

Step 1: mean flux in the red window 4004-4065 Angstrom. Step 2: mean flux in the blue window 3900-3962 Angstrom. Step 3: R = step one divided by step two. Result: 1.5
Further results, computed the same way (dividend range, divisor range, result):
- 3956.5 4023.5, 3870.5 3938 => 1.28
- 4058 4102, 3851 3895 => 1.49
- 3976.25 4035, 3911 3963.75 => 1.47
